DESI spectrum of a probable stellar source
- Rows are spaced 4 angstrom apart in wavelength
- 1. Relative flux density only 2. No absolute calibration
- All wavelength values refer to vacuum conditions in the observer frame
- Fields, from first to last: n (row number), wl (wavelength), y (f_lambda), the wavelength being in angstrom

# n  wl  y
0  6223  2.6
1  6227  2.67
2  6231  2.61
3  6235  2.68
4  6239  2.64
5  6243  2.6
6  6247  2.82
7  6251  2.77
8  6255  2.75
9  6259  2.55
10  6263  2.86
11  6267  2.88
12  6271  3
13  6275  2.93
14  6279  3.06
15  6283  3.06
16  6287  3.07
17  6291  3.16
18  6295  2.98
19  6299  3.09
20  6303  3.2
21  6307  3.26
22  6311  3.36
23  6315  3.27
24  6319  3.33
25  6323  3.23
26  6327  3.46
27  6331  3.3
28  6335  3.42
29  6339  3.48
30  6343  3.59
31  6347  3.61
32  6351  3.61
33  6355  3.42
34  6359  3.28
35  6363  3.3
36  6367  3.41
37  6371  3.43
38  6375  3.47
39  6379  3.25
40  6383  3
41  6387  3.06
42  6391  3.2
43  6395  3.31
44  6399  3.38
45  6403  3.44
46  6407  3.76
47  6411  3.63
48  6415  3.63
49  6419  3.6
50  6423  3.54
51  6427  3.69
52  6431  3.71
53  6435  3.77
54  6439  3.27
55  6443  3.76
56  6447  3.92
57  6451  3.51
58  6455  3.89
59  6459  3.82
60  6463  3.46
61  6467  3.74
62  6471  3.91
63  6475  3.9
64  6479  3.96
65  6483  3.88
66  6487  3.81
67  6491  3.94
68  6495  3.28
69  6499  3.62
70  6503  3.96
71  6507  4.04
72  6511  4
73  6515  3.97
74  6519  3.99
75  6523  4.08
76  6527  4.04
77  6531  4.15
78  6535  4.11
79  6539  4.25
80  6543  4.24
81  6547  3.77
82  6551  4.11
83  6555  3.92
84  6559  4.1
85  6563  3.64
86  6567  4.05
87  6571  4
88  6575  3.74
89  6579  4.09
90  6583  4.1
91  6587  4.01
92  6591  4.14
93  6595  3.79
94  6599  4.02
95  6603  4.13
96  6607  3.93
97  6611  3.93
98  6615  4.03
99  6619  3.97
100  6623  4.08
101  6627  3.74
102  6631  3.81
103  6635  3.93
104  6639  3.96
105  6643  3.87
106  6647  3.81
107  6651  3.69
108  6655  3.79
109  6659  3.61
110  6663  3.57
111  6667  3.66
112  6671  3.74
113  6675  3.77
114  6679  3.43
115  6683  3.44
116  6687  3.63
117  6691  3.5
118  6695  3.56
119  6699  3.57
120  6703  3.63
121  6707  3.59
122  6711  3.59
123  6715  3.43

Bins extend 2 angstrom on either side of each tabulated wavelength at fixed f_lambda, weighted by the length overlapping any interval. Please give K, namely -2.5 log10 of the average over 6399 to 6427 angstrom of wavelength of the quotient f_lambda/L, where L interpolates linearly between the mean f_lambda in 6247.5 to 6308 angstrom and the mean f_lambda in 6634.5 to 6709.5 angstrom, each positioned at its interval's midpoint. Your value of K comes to -0.12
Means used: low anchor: 2.97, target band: 3.59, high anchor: 3.67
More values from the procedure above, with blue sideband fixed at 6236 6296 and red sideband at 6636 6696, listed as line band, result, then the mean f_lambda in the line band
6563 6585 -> -0.14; 3.96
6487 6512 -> -0.14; 3.8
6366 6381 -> -0.10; 3.39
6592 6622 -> -0.12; 3.98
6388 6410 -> -0.09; 3.41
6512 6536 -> -0.19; 4.05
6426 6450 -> -0.15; 3.68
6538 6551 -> -0.19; 4.08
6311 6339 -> -0.12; 3.35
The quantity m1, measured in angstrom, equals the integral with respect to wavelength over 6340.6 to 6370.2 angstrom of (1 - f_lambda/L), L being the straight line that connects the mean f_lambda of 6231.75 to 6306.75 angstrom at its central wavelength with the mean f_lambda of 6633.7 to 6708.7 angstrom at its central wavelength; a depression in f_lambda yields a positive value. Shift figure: -3.8 angstrom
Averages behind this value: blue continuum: 2.9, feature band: 3.46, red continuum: 3.67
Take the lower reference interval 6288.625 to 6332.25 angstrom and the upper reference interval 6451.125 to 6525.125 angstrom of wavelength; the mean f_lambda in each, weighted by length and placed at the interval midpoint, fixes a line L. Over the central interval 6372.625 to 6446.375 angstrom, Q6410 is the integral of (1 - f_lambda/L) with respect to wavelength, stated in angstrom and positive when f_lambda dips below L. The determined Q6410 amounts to 2.0 angstrom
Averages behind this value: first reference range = 3.24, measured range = 3.48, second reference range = 3.84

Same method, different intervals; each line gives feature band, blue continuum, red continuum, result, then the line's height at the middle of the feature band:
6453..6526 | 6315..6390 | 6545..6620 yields -2.41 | 3.73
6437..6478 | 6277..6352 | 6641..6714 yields -3.59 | 3.42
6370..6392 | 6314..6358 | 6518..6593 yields 2.00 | 3.55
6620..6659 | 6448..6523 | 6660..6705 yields -2.16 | 3.64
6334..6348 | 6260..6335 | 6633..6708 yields -1.42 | 3.2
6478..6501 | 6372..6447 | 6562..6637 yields -0.36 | 3.68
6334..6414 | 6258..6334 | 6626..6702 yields -4.10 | 3.24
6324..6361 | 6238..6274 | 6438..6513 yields -3.38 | 3.17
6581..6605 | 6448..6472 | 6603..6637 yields -0.79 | 3.9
